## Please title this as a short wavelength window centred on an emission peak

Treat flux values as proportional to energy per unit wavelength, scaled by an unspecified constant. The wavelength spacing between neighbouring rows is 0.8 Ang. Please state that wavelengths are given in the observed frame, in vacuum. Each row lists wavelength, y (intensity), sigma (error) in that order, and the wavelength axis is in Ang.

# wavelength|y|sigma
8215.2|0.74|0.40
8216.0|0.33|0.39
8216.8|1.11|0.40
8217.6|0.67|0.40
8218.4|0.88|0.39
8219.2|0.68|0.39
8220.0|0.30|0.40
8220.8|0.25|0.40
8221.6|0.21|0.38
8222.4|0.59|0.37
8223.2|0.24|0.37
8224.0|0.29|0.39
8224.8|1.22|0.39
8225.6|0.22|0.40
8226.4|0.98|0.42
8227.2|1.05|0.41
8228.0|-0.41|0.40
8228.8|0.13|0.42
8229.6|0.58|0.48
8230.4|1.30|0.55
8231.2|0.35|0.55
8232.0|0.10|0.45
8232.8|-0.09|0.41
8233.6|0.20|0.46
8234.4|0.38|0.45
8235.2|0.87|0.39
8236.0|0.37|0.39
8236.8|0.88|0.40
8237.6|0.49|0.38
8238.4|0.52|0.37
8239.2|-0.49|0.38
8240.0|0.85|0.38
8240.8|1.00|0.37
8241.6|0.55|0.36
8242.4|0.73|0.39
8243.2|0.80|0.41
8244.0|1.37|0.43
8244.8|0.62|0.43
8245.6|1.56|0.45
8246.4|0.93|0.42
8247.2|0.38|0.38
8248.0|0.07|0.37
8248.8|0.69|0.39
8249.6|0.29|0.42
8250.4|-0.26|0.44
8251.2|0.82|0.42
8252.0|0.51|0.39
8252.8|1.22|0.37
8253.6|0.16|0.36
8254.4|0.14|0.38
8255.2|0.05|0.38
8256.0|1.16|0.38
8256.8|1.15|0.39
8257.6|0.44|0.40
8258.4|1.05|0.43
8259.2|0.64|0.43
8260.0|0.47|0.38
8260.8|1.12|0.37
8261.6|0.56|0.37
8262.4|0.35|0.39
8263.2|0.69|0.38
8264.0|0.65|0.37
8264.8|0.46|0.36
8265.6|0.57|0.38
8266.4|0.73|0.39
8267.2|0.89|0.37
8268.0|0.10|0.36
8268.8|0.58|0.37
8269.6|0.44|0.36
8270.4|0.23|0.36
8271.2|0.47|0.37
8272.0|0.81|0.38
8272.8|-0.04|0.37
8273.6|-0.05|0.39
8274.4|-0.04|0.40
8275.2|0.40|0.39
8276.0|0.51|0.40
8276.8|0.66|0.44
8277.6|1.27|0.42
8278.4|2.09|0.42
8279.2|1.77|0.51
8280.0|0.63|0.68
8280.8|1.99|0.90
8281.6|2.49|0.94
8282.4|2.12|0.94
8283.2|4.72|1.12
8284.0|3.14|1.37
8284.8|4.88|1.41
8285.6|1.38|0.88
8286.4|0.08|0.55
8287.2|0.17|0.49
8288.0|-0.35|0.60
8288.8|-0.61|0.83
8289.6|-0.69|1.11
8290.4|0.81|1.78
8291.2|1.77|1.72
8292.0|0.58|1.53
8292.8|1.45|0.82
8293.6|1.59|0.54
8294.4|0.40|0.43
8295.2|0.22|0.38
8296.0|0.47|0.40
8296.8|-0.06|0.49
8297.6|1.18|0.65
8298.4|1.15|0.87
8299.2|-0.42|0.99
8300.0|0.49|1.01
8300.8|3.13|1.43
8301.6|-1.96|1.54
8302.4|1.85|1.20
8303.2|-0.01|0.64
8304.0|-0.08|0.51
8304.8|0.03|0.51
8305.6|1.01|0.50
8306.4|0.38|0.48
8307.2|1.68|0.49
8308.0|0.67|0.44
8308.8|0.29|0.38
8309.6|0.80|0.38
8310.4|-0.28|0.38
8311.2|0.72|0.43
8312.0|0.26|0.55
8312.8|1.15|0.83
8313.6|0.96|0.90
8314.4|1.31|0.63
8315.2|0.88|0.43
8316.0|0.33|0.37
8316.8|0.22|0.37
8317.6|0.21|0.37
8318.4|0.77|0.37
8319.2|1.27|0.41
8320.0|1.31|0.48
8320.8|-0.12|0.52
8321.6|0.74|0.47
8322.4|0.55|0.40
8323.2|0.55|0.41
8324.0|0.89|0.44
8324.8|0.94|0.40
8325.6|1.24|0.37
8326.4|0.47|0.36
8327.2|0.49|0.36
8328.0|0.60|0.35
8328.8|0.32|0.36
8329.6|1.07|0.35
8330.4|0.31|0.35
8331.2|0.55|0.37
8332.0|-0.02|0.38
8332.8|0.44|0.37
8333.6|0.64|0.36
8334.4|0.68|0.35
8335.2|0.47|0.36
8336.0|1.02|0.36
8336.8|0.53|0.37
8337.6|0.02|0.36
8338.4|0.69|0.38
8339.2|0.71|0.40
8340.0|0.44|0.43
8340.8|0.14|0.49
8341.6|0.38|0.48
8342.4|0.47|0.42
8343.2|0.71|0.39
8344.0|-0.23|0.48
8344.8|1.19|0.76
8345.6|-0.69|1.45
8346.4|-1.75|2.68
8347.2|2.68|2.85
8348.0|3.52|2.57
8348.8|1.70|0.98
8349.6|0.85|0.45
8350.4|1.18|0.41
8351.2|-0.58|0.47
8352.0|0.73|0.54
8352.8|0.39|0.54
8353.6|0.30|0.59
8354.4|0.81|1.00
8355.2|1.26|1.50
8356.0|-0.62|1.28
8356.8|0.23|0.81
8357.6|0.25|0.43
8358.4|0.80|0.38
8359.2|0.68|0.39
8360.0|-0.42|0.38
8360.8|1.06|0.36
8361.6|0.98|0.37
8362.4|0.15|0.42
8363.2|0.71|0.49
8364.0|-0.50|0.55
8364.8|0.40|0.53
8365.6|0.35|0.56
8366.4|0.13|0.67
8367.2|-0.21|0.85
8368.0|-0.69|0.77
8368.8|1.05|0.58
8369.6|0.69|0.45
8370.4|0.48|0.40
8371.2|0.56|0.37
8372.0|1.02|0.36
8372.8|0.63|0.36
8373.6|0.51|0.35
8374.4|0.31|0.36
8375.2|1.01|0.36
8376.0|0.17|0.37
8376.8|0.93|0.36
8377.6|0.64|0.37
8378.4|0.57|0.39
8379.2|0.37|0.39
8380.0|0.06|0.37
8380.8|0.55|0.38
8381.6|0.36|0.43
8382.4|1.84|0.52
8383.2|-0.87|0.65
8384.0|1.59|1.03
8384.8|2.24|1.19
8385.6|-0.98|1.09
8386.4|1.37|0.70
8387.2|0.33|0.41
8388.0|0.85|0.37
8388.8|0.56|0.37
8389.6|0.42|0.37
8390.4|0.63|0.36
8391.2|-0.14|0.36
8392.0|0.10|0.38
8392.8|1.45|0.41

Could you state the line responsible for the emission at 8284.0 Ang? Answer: Hgamma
